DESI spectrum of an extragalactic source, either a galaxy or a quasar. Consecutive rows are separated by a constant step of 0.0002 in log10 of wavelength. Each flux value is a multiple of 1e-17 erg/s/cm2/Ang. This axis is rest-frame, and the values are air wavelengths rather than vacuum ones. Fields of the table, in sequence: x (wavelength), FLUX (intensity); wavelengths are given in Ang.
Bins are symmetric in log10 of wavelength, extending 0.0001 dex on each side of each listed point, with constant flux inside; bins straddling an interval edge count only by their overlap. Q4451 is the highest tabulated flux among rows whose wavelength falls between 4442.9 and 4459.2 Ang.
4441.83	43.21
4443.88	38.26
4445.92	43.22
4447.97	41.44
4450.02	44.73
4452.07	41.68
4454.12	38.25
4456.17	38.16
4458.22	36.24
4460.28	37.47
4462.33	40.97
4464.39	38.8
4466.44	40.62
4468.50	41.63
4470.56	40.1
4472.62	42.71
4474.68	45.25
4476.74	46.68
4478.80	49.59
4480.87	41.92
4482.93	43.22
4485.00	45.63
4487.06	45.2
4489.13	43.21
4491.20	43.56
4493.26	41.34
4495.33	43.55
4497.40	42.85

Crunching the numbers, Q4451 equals 44.73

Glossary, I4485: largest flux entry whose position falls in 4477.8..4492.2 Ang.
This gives 49.59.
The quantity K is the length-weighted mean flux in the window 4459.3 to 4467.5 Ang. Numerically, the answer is 39.5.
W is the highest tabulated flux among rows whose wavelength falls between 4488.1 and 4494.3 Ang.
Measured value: 43.56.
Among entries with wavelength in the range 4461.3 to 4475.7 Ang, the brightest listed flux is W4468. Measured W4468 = 45.25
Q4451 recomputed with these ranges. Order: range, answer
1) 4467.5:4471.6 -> 41.63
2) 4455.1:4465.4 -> 40.97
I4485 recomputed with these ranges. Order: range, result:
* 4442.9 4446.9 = 43.22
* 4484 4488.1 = 45.63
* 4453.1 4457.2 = 38.25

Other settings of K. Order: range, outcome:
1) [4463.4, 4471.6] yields 40.3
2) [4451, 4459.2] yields 38.7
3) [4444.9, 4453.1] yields 42.8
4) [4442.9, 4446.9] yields 40.8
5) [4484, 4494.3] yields 43.8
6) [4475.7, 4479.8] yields 48.2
